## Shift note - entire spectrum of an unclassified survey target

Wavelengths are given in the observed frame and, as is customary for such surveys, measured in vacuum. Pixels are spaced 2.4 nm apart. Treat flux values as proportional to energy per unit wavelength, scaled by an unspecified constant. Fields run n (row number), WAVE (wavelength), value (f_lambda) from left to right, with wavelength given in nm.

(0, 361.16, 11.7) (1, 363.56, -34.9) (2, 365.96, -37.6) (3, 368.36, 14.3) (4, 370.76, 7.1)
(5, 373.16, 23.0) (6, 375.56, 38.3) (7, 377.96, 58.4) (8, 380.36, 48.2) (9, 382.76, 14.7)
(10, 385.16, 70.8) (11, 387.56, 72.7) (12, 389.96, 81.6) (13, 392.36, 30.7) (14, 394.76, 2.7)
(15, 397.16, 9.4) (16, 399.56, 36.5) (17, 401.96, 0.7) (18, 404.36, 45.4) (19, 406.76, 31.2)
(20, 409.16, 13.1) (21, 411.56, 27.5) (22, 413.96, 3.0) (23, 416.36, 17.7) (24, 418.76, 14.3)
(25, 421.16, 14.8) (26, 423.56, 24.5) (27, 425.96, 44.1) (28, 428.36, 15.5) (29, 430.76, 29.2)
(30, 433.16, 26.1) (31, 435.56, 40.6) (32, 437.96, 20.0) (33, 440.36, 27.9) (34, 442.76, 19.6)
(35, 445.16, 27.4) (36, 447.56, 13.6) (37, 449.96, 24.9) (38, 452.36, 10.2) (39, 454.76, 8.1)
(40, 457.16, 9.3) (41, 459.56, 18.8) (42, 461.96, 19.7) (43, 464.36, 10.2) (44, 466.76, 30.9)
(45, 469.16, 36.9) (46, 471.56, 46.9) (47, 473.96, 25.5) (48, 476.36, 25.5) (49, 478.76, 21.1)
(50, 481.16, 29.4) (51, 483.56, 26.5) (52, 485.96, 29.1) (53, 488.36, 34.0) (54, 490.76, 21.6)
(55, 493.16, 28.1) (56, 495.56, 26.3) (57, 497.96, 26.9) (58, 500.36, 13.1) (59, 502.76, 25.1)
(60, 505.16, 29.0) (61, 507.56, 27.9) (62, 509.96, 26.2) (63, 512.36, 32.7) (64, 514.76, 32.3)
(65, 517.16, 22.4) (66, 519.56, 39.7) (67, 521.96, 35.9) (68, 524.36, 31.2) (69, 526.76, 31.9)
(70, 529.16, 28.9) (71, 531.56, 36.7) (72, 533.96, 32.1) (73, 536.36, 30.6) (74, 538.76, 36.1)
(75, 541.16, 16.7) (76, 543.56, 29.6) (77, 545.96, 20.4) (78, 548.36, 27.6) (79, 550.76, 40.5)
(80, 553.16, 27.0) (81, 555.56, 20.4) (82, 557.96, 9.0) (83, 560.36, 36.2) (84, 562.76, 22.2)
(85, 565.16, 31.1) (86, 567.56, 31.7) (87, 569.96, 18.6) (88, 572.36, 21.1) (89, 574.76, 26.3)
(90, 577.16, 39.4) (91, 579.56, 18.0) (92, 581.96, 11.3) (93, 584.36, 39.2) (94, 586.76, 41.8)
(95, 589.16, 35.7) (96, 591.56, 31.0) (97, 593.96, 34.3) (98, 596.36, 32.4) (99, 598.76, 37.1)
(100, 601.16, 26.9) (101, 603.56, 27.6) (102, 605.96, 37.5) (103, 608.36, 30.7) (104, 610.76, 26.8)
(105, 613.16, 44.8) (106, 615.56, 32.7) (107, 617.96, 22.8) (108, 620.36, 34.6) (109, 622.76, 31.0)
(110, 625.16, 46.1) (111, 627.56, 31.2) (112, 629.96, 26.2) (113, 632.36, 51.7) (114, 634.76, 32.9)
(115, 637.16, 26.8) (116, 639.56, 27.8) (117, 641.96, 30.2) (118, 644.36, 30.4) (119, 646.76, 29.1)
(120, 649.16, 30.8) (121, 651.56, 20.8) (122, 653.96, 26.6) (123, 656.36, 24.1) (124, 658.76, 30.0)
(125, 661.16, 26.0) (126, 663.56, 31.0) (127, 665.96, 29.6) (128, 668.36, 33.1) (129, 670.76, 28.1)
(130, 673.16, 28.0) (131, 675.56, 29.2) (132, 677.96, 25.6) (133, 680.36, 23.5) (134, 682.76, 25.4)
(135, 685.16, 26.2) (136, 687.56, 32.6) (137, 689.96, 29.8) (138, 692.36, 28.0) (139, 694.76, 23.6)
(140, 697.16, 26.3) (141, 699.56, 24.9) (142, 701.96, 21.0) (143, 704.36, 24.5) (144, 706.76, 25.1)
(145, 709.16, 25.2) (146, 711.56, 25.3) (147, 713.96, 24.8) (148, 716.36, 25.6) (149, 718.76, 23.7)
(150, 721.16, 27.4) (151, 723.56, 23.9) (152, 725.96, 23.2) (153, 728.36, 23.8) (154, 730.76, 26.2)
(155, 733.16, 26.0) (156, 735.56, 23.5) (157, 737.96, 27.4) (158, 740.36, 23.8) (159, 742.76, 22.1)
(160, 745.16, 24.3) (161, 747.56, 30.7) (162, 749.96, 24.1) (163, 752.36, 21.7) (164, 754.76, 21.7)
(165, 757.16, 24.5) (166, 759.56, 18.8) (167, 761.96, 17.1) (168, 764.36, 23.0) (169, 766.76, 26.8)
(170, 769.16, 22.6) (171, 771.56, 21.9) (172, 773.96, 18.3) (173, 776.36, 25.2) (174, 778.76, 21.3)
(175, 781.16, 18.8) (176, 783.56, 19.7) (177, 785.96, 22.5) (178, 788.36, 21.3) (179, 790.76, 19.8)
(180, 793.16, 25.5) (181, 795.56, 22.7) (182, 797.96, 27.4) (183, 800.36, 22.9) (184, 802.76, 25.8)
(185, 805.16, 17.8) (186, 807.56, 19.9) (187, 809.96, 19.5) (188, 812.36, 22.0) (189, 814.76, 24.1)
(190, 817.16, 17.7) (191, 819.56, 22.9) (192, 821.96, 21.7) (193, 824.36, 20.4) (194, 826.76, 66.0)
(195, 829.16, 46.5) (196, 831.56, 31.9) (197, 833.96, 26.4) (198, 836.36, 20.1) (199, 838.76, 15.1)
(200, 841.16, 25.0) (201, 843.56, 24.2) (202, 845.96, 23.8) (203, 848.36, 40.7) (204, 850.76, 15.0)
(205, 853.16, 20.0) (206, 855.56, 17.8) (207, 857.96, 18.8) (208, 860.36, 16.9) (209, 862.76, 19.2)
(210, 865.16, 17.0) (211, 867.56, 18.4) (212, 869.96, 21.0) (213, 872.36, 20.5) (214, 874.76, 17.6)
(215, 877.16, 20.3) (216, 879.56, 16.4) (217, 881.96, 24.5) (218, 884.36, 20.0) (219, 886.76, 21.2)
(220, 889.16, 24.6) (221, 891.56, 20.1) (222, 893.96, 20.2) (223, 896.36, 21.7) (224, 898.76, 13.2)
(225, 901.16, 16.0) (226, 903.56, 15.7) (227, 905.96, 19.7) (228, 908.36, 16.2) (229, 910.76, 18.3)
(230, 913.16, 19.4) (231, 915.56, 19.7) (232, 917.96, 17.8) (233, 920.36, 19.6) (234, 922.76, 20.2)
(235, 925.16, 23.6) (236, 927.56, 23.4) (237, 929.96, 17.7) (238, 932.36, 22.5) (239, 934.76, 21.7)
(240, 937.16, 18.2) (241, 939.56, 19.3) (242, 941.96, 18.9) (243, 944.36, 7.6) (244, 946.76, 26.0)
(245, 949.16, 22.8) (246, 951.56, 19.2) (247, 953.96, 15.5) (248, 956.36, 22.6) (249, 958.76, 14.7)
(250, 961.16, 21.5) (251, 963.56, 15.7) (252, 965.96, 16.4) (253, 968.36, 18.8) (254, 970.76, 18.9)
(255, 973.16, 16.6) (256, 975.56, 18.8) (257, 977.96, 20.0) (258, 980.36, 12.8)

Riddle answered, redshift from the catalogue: 0.261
